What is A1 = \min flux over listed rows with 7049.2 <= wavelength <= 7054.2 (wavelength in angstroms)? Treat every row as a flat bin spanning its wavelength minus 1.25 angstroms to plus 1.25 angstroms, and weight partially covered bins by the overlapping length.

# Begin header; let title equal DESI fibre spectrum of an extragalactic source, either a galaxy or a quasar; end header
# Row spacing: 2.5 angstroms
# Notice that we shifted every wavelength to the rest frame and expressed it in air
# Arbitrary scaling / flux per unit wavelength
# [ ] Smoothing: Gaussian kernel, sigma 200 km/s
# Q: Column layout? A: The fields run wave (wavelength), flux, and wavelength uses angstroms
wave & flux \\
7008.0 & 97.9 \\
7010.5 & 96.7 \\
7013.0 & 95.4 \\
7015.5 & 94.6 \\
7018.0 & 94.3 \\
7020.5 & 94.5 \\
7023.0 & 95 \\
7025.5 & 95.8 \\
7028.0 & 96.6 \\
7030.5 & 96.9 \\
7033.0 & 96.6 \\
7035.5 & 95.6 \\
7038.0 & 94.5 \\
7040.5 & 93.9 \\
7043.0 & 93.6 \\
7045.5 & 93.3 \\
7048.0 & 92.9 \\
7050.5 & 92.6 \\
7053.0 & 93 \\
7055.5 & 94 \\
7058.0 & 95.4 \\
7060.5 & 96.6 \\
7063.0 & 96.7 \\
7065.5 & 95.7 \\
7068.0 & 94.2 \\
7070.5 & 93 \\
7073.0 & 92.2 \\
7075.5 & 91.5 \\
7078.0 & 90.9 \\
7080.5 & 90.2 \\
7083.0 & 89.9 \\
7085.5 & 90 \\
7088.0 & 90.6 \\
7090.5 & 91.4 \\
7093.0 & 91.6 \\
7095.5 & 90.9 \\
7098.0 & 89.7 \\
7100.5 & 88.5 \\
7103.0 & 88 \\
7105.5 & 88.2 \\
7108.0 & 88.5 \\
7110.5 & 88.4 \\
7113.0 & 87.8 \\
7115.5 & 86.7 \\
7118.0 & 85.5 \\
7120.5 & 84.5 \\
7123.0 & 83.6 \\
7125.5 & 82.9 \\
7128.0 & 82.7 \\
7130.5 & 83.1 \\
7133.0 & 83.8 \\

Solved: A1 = 92.6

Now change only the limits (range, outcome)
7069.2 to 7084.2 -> 89.9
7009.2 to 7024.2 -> 94.3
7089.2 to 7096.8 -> 90.9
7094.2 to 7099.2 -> 89.7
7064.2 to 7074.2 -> 92.2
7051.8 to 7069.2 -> 93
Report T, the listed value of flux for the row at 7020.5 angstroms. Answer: 94.5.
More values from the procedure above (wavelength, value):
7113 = 87.8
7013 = 95.4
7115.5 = 86.7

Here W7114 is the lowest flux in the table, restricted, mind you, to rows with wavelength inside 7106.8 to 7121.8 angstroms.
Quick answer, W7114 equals 84.5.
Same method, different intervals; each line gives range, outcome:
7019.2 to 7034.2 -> 94.5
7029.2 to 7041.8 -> 93.9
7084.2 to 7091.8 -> 90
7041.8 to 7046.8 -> 93.3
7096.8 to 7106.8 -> 88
